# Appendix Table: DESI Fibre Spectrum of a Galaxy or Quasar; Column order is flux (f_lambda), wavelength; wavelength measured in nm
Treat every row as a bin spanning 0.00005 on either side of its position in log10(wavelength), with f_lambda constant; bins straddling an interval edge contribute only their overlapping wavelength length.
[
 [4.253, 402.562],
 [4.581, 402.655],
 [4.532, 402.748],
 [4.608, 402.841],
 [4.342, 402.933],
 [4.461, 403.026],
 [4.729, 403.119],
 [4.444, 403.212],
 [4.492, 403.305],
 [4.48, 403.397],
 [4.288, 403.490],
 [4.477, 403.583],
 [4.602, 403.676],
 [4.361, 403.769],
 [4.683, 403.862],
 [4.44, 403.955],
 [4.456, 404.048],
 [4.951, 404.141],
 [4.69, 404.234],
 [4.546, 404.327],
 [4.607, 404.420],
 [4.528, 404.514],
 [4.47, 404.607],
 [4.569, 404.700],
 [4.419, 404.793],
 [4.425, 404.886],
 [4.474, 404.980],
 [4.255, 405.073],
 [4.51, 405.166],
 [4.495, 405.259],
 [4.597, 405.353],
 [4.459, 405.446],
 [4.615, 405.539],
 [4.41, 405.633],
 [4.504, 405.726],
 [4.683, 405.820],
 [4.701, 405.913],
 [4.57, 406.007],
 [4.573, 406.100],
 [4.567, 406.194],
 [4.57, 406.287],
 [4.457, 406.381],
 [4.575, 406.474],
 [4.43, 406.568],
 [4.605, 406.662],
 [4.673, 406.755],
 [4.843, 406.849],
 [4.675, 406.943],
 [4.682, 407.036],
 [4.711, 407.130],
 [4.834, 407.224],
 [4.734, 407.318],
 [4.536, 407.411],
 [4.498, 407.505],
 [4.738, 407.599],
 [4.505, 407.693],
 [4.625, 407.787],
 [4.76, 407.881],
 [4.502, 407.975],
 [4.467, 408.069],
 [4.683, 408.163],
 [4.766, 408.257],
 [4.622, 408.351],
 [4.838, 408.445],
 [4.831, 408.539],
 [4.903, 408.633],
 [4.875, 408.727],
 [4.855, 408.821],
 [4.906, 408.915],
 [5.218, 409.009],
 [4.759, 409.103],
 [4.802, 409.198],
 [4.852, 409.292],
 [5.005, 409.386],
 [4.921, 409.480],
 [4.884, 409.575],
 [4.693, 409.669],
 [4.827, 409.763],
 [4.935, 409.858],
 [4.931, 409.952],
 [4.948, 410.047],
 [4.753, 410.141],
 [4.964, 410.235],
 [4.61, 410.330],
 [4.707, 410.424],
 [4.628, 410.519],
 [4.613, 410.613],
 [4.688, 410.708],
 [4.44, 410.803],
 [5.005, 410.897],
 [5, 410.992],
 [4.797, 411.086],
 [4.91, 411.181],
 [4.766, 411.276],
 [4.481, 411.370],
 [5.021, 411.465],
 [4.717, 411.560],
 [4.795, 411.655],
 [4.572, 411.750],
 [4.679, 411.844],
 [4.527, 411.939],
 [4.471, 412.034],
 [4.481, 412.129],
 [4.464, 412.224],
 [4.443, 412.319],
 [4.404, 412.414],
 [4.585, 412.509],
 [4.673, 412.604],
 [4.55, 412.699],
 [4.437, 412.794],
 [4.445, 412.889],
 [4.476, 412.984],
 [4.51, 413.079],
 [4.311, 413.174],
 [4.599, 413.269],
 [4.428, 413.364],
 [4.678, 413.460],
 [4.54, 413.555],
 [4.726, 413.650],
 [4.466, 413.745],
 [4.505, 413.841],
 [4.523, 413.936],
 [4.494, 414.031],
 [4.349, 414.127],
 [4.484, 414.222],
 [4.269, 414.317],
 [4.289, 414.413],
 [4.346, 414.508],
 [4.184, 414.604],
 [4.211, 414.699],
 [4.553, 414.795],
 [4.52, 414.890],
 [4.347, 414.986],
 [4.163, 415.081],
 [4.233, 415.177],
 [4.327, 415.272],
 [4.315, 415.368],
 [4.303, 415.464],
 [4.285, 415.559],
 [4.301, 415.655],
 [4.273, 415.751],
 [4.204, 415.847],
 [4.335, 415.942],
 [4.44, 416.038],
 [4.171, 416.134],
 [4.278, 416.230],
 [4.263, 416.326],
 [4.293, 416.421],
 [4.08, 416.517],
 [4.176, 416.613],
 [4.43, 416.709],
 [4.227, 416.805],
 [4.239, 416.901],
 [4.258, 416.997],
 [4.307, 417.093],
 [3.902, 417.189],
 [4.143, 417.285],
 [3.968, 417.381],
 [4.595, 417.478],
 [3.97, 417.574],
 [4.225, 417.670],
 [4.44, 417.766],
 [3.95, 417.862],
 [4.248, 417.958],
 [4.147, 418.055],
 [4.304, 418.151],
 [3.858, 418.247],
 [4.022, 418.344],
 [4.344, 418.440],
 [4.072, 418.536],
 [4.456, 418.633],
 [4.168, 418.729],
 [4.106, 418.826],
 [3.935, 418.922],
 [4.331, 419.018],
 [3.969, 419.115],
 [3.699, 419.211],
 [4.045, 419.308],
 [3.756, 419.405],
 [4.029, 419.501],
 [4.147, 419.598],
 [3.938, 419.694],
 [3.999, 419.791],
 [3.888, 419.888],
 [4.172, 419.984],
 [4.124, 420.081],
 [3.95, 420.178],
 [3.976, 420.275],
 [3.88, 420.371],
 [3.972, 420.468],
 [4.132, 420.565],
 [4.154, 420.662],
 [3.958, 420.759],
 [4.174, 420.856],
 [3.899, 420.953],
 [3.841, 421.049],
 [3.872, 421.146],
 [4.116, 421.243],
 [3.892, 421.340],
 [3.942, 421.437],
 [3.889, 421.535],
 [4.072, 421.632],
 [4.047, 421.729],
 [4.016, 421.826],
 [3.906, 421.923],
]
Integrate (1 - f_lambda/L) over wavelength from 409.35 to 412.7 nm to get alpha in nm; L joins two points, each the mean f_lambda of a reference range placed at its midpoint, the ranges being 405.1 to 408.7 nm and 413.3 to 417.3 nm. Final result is -0.18 nm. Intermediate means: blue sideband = 4.62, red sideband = 4.33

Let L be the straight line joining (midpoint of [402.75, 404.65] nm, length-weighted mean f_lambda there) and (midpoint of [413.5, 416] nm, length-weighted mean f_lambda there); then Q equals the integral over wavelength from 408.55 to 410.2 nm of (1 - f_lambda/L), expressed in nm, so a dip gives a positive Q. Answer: -0.16 nm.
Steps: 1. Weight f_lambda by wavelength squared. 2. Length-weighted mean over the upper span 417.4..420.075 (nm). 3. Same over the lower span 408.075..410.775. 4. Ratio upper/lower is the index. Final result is 0.9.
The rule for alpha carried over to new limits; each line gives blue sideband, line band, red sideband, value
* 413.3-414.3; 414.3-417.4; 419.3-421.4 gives 0.06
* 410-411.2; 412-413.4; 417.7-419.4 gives 0.03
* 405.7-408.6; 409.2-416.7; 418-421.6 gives -0.30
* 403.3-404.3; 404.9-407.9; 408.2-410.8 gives 0.05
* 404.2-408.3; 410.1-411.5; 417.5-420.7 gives -0.11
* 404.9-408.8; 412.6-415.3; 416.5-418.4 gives -0.07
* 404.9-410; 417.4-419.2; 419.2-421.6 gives -0.03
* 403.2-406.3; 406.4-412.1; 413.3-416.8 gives -0.37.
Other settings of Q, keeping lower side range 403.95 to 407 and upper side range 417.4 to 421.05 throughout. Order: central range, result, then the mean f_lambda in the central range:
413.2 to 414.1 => -0.06 nm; 4.54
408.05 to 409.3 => -0.10 nm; 4.82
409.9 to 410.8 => -0.07 nm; 4.74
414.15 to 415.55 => -0.03 nm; 4.33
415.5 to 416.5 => -0.02 nm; 4.28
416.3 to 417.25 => -0.01 nm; 4.22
